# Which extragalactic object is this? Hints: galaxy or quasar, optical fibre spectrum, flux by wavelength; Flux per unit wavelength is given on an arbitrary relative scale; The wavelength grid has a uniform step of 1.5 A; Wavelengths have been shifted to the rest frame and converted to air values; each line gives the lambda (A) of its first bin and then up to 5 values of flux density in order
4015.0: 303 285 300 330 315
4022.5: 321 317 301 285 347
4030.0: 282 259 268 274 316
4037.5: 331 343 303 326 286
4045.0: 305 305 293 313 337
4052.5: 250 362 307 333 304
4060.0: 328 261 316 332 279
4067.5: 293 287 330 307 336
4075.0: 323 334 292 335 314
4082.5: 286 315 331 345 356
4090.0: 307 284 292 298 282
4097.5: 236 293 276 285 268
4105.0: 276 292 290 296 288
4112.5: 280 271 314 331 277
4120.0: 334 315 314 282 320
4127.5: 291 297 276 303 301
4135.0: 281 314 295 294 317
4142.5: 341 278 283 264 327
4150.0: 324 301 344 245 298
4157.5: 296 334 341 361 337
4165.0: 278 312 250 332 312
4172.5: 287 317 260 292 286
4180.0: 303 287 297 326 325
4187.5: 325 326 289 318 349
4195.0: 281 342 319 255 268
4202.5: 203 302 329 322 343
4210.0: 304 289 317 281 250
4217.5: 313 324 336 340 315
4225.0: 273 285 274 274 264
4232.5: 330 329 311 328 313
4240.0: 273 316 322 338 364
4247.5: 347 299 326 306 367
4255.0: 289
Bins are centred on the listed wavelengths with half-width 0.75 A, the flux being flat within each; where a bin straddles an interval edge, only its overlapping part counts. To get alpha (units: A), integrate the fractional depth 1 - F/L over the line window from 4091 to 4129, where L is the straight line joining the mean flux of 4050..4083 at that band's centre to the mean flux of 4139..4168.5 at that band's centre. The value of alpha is 2.2 A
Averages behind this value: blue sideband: 311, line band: 292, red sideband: 307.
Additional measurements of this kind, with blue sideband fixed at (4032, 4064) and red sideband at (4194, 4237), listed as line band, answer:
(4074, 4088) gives -0.7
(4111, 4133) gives 0.3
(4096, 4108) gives 1.1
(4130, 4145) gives 0.2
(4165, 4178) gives 0.3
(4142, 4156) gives 0.1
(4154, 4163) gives -0.4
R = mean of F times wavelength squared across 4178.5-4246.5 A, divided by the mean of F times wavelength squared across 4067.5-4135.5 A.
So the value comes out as 1.07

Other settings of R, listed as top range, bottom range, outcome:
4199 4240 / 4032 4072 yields 1.06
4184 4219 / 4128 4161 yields 1.03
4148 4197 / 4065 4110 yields 1.07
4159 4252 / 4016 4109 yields 1.08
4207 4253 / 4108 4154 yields 1.08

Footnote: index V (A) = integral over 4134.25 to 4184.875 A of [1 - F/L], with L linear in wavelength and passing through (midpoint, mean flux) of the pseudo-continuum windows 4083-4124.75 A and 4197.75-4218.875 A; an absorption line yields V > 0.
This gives -1.4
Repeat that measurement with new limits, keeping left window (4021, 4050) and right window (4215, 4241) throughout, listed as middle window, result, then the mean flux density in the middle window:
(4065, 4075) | -0.1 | 307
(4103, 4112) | 0.5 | 285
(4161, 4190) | -0.3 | 306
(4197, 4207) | 0.6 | 284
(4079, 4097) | -0.4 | 311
